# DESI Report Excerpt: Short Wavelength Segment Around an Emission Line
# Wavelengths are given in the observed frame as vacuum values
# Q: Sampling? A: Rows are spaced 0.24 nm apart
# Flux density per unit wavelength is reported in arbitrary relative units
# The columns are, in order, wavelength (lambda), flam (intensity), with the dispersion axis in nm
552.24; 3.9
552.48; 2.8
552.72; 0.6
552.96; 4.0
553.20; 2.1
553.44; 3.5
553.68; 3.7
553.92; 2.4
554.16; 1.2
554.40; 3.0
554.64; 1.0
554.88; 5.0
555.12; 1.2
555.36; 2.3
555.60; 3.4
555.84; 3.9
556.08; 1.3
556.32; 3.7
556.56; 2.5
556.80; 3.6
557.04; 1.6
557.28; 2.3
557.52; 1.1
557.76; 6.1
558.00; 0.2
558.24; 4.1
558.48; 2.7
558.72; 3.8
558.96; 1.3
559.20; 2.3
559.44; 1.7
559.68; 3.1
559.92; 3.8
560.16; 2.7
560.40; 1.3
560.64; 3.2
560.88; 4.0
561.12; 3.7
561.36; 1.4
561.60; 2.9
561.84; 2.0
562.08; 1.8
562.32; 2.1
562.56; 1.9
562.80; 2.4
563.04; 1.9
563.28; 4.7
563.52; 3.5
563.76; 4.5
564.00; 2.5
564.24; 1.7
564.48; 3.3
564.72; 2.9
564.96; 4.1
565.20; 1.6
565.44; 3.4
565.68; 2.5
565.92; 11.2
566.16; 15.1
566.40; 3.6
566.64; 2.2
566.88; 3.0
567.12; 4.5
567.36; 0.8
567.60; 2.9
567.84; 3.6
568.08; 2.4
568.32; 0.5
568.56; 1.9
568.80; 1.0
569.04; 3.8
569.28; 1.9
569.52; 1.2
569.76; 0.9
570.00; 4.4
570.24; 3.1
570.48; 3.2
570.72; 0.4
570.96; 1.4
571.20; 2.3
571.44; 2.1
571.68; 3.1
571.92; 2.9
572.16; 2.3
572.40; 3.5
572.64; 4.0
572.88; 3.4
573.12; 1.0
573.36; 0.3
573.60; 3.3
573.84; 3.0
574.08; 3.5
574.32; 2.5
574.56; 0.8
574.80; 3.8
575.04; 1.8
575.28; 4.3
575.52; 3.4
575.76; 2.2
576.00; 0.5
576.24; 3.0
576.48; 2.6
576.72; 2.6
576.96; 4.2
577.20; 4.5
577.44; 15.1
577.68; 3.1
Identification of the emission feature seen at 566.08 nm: H-beta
